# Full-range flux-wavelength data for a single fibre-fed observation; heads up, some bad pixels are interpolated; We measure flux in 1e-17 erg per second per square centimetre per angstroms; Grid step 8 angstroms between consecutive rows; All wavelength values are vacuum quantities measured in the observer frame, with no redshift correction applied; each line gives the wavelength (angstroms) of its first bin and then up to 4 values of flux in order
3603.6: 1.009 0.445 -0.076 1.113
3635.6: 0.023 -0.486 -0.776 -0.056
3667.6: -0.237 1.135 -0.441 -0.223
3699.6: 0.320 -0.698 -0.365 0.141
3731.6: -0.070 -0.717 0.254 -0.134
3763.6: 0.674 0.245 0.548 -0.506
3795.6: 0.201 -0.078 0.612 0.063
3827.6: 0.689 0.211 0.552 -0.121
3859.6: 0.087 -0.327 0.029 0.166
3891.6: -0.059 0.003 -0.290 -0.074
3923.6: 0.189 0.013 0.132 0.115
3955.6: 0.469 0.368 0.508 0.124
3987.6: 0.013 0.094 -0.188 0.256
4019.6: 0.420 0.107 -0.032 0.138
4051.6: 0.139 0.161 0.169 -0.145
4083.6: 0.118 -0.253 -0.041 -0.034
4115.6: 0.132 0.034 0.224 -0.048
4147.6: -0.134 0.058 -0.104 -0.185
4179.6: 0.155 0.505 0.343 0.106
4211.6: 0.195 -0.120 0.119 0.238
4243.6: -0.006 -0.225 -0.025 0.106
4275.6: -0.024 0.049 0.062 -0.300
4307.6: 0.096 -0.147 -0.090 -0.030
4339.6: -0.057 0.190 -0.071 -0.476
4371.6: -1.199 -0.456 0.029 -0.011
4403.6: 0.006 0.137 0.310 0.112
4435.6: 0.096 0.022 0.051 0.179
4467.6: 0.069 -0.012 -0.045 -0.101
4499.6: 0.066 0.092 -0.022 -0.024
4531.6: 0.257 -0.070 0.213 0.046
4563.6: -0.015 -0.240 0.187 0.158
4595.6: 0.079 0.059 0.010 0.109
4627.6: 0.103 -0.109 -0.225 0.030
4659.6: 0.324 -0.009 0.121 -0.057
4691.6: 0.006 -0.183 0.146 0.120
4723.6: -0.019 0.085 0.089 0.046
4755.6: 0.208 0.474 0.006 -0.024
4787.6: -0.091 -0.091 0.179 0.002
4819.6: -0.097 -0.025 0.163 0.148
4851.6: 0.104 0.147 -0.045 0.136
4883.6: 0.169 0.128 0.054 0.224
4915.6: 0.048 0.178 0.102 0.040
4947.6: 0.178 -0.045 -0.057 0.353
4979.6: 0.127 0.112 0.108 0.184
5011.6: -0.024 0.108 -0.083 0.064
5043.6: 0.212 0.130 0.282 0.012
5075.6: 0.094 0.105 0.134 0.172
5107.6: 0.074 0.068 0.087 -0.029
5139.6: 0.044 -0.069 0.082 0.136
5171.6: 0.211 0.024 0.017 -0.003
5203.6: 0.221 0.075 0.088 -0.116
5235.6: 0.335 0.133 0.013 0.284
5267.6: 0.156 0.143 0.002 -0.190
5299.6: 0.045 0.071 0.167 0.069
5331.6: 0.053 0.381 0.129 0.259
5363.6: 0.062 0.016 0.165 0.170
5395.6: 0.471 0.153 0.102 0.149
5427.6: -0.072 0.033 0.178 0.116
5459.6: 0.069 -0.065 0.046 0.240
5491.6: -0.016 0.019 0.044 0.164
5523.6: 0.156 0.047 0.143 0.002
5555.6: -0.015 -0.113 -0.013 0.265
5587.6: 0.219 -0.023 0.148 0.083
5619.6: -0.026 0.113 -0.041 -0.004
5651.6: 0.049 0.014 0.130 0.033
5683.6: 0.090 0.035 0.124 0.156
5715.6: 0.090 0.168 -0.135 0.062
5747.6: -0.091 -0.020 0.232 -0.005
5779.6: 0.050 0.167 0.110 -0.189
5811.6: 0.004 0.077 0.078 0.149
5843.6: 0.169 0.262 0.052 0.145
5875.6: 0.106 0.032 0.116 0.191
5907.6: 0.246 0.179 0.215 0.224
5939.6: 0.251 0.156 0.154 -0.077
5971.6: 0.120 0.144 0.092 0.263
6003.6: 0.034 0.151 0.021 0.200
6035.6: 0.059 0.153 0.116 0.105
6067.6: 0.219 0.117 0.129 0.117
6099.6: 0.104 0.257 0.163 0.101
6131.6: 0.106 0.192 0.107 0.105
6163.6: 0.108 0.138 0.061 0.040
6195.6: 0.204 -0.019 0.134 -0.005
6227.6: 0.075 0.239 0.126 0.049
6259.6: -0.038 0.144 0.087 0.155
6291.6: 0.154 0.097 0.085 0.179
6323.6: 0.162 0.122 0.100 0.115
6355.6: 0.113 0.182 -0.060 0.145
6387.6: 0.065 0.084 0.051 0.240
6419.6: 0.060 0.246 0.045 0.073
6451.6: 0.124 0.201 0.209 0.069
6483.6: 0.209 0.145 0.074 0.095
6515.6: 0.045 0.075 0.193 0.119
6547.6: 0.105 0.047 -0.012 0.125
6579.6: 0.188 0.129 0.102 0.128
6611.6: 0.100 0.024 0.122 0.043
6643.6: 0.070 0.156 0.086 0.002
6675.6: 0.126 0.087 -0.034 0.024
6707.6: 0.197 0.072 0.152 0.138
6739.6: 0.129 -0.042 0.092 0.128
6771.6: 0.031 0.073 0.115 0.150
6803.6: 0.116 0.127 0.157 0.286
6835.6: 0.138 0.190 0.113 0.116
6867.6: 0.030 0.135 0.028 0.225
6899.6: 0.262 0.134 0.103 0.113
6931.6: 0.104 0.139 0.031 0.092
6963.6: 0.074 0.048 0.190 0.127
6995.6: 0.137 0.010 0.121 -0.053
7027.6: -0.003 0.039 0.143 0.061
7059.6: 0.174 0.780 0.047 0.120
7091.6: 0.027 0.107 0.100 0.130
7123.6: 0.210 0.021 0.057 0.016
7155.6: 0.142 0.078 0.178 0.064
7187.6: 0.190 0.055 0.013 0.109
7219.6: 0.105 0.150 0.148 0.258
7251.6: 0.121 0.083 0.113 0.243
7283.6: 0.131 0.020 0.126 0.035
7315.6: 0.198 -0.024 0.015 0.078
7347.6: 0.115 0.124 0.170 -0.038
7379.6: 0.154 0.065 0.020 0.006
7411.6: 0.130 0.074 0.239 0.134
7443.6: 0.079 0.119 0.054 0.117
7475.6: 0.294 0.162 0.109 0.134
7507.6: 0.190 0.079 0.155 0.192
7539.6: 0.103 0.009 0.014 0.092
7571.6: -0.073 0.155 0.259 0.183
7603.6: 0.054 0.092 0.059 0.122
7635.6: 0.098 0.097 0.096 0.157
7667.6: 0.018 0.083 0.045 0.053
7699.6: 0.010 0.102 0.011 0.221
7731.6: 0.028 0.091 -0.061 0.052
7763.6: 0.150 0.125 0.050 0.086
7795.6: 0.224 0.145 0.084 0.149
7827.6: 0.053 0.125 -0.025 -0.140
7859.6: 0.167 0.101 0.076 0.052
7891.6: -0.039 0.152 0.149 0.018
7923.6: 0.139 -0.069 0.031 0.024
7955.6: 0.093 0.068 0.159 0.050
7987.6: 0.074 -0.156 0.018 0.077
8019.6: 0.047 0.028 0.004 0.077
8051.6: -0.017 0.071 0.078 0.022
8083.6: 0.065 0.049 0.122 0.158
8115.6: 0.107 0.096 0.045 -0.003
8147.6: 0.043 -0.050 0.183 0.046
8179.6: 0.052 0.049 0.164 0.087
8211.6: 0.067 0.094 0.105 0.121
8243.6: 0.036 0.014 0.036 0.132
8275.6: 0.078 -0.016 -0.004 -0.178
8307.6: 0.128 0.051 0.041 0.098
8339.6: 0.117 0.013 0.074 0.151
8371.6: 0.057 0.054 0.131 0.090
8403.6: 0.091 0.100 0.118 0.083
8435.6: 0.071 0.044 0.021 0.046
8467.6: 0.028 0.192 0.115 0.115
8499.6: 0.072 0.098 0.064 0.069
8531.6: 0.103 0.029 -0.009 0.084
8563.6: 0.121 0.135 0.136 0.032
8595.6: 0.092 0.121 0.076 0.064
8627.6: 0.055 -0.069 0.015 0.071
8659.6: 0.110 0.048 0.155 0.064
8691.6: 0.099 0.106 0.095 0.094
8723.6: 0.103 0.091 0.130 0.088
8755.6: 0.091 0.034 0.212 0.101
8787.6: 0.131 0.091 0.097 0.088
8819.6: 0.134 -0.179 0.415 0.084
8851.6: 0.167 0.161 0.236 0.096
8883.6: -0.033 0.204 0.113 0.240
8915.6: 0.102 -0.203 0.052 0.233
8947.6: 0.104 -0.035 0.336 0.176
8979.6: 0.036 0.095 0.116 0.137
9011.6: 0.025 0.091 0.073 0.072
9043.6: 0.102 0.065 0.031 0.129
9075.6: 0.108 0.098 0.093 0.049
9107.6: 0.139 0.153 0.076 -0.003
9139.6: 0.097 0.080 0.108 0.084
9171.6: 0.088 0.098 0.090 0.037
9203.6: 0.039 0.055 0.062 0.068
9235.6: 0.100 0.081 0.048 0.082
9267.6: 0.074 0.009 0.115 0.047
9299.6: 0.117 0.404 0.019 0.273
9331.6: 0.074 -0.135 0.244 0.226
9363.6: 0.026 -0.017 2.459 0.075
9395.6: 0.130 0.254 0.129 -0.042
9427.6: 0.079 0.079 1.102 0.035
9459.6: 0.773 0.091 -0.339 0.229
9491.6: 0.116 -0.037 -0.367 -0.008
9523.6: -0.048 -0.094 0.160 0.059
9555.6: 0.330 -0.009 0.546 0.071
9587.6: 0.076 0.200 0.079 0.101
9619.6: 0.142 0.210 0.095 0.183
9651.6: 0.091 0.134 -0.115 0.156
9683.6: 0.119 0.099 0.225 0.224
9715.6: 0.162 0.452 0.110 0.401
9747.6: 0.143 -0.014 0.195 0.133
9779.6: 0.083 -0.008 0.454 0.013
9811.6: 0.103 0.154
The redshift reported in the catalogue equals 0.08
